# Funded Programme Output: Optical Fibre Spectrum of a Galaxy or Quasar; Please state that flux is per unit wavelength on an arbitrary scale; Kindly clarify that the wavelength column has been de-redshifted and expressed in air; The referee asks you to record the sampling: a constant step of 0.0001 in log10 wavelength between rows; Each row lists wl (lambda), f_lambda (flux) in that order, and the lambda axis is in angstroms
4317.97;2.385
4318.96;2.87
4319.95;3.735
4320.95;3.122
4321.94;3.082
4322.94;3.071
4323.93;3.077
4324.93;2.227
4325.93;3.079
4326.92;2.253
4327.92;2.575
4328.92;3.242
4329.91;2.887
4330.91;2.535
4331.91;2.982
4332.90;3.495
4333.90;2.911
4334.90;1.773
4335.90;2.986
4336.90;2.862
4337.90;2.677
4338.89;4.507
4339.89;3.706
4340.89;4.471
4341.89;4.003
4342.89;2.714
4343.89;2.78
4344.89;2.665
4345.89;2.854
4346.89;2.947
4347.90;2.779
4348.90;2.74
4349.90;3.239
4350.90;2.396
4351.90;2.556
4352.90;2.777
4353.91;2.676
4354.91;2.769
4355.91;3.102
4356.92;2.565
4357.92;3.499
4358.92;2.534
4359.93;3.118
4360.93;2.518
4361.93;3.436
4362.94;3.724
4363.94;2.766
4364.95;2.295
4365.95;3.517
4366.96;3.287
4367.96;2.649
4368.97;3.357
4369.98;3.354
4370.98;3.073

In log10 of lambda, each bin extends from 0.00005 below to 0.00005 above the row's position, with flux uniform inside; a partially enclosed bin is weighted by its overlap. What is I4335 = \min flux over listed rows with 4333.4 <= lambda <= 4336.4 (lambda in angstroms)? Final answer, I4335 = 1.773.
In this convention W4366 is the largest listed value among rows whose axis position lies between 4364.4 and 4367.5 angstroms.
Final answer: 3.517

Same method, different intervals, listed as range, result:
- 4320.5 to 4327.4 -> 3.122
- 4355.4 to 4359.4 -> 3.499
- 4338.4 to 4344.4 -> 4.507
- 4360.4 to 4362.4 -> 3.436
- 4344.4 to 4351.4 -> 3.239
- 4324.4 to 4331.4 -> 3.242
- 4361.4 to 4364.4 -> 3.724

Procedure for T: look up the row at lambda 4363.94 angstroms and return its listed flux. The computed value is 2.766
